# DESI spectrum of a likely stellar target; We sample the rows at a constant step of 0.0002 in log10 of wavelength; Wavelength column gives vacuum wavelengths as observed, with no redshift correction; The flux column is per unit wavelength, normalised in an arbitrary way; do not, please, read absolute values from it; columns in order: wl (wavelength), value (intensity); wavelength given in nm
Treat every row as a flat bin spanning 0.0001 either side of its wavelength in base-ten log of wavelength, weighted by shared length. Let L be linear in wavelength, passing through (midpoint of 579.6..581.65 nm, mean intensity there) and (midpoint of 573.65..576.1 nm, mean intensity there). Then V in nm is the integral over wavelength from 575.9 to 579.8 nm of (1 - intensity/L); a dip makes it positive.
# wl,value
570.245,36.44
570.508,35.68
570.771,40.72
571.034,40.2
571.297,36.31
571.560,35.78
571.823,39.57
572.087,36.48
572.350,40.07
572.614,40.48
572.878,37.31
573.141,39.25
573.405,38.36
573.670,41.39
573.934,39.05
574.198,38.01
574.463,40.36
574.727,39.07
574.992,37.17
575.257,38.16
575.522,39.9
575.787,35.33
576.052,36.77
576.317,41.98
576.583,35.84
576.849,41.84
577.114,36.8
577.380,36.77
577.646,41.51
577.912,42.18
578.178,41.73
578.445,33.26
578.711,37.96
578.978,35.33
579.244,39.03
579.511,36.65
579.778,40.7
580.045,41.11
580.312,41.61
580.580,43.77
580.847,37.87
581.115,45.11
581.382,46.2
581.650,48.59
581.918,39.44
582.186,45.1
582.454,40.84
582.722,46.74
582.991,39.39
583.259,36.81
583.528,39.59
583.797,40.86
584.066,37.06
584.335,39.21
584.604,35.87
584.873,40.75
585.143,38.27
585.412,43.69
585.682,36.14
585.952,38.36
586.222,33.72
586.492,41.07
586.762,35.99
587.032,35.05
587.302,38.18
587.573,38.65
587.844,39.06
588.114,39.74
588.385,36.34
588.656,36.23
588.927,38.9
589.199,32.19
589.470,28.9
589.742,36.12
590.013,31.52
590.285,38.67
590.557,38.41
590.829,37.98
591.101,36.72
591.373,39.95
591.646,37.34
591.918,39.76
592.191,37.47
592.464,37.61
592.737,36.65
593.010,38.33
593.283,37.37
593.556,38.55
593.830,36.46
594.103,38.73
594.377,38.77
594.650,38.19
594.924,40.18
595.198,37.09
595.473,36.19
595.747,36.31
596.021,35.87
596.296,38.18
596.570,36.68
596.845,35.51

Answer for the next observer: 0.20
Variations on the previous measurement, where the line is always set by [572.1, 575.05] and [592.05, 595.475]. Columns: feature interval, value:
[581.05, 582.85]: -0.28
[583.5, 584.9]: -0.01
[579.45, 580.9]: -0.07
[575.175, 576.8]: 0.03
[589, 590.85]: 0.16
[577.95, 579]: 0.03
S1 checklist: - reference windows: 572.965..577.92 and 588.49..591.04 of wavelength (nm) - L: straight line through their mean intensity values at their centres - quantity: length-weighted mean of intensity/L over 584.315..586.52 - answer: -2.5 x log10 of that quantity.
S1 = -0.06 mag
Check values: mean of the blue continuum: 38.8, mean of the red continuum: 35.5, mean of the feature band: 38.4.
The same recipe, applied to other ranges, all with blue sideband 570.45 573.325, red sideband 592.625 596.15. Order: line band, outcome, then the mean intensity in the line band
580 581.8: -0.145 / 43.5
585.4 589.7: 0.031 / 36.8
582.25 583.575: -0.081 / 41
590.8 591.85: -0.012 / 38.1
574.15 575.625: -0.013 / 38.8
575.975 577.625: -0.010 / 38.6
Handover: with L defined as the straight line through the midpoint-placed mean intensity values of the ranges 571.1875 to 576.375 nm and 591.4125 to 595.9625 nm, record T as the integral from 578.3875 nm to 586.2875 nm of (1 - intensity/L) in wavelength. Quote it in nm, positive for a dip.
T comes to -0.39 nm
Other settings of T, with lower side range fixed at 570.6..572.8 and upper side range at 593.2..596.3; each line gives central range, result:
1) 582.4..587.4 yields -0.10 nm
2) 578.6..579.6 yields 0.03 nm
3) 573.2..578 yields -0.06 nm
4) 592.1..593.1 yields 0.01 nm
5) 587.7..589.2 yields 0.02 nm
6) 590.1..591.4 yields -0.01 nm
